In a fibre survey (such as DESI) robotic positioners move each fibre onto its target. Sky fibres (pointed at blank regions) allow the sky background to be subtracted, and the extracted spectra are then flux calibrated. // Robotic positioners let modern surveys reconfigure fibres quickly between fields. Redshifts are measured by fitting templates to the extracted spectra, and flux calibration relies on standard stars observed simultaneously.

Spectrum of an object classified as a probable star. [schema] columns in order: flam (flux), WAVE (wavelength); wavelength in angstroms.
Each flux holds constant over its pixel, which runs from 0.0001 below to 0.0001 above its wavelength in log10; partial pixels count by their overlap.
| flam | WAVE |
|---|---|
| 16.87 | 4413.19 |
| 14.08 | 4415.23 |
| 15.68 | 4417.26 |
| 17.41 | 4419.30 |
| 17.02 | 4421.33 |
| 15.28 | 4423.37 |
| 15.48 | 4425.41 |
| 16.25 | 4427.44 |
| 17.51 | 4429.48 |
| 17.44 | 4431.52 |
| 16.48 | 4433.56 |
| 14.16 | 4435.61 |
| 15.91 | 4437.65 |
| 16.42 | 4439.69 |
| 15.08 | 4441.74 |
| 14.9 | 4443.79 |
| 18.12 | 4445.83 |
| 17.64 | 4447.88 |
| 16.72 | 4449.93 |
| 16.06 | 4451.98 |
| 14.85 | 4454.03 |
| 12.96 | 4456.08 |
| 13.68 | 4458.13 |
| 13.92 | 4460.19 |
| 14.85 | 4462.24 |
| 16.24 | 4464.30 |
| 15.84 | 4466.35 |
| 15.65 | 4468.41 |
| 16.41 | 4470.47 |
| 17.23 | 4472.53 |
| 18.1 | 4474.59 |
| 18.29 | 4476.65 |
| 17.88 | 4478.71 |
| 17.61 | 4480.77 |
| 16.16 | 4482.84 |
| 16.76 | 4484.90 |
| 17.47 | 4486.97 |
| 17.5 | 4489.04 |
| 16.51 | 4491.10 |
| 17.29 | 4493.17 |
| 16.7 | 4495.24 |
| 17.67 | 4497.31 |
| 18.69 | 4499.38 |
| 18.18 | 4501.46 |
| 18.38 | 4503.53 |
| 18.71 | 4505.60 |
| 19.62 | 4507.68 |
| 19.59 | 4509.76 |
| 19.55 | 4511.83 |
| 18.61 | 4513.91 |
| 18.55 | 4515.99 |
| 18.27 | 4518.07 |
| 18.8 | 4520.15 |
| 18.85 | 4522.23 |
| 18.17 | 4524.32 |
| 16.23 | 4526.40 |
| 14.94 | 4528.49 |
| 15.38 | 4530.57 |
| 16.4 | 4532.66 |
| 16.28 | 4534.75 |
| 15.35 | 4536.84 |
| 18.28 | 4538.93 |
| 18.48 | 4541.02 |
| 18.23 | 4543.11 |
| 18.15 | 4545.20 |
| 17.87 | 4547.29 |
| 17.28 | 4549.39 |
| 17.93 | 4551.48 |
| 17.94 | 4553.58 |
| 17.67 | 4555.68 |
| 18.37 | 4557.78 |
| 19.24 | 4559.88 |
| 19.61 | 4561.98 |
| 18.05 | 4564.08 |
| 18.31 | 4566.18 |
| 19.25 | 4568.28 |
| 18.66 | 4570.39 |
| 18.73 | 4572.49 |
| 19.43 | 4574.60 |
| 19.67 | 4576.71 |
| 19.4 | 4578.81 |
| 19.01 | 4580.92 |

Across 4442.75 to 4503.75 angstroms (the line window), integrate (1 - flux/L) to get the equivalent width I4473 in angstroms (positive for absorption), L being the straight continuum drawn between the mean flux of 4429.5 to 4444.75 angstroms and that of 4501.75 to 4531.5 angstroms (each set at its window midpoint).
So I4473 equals 1.2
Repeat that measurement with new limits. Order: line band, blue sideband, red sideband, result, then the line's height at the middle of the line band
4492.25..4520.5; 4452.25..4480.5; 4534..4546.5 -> -2.9 angstroms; 16.8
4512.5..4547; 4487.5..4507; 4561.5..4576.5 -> 1.5 angstroms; 18.3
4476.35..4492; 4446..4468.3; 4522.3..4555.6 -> -1.2 angstroms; 16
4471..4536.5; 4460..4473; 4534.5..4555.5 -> -4.0 angstroms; 16.7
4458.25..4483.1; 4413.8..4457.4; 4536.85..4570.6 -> 0.3 angstroms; 16.6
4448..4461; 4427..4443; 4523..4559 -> 1.1 angstroms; 16.3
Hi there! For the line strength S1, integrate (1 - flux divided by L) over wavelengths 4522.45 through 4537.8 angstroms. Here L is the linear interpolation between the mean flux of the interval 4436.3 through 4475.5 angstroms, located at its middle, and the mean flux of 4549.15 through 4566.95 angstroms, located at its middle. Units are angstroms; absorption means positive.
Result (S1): 1.2 angstroms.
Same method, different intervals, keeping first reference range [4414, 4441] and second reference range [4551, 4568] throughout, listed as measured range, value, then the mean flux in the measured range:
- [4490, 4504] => -0.22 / 17.6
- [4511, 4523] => -0.73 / 18.8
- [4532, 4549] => 0.66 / 17.4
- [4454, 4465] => 1.54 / 14.3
